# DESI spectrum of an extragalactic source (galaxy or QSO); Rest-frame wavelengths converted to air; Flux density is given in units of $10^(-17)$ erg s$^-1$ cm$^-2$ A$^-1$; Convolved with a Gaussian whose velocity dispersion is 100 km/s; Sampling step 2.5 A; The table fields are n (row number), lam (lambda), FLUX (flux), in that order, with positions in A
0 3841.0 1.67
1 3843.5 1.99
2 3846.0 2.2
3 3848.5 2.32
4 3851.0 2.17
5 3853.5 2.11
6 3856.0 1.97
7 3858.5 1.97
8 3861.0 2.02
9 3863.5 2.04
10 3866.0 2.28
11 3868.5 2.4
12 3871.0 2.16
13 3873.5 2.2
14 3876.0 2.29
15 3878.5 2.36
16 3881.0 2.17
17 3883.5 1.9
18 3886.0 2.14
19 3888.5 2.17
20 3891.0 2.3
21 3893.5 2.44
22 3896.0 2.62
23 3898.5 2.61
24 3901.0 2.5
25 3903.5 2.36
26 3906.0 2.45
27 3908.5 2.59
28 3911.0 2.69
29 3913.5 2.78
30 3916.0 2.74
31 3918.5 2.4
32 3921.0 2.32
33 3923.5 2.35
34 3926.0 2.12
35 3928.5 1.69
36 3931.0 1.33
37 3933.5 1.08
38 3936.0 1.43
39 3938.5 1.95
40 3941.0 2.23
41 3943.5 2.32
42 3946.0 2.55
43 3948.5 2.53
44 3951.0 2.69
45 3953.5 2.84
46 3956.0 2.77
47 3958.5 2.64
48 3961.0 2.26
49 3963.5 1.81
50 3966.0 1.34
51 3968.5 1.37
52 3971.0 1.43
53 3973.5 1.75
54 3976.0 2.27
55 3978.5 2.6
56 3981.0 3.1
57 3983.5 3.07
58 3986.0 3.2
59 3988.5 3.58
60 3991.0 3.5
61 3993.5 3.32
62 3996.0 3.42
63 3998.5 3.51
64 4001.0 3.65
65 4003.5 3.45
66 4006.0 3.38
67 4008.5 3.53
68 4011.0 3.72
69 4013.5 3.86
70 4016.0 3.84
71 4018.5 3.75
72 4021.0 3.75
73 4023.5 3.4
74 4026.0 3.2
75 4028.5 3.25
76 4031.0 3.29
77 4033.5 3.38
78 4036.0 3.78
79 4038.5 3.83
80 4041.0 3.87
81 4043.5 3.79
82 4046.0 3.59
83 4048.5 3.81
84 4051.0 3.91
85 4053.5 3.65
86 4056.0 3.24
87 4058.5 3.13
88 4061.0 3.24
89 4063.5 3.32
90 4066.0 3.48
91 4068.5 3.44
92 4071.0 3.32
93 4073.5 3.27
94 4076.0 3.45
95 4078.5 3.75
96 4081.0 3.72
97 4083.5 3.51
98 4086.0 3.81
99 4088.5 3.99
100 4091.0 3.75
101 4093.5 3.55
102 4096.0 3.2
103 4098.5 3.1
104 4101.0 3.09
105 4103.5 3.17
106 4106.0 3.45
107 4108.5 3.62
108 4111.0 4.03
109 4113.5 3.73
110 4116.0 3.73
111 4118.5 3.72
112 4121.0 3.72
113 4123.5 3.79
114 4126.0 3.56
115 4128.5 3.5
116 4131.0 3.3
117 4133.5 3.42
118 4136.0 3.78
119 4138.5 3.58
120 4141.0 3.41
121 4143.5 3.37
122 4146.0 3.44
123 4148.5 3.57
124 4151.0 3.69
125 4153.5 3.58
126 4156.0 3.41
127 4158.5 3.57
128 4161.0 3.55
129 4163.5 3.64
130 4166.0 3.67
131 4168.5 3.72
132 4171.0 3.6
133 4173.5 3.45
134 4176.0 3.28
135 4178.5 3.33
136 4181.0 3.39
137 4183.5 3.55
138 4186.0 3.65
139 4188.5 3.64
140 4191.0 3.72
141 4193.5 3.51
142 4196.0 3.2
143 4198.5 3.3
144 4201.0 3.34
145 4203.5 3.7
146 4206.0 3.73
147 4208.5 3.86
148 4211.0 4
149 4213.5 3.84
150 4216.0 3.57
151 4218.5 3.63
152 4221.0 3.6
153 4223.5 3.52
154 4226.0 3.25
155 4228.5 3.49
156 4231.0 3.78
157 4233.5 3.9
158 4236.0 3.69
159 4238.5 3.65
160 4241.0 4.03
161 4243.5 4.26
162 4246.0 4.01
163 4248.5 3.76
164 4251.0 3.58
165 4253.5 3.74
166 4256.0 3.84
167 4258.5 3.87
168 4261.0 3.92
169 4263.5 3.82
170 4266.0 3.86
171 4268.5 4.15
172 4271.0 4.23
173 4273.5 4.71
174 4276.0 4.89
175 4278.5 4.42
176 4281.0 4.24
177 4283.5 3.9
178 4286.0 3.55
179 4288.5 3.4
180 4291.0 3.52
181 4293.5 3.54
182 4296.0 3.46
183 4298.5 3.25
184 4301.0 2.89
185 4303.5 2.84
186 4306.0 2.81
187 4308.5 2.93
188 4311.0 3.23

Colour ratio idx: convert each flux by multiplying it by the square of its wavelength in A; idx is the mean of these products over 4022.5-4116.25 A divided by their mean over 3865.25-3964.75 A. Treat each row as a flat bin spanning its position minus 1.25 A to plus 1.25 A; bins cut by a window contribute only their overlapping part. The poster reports 1.7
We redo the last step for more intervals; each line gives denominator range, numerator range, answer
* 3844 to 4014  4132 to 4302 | 1.73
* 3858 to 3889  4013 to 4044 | 1.80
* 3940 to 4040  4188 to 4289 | 1.44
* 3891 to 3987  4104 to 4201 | 1.72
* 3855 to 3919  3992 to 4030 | 1.61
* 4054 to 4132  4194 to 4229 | 1.08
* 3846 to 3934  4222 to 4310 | 2.00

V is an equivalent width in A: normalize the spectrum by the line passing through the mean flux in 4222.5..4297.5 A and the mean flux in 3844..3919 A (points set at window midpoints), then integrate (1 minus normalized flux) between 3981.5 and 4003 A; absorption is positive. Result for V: -4.9 A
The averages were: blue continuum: 2.31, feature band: 3.4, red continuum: 3.87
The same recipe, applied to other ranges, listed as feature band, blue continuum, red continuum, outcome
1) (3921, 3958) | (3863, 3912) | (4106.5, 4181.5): 6.3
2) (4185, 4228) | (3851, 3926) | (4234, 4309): -0.8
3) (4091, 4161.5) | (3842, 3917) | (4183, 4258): -4.9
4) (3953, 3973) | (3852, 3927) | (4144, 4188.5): 4.7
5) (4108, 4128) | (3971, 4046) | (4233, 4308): -1.1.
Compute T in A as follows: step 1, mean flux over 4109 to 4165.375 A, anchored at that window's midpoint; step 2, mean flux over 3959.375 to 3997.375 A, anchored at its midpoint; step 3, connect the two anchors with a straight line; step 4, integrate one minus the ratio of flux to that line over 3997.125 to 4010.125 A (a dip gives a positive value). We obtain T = -3.9 A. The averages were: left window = 2.54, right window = 3.6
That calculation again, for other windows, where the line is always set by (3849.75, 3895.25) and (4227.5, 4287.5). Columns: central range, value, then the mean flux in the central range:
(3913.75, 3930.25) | 0.9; 2.27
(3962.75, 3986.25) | 4.4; 2.16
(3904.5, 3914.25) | -1.1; 2.61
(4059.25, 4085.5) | -2.9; 3.45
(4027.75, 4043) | -3.4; 3.59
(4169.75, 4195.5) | 0.8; 3.5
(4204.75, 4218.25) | -0.1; 3.79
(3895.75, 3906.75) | -0.9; 2.5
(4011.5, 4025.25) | -4.1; 3.7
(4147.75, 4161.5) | -0.3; 3.56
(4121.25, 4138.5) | -1.0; 3.57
